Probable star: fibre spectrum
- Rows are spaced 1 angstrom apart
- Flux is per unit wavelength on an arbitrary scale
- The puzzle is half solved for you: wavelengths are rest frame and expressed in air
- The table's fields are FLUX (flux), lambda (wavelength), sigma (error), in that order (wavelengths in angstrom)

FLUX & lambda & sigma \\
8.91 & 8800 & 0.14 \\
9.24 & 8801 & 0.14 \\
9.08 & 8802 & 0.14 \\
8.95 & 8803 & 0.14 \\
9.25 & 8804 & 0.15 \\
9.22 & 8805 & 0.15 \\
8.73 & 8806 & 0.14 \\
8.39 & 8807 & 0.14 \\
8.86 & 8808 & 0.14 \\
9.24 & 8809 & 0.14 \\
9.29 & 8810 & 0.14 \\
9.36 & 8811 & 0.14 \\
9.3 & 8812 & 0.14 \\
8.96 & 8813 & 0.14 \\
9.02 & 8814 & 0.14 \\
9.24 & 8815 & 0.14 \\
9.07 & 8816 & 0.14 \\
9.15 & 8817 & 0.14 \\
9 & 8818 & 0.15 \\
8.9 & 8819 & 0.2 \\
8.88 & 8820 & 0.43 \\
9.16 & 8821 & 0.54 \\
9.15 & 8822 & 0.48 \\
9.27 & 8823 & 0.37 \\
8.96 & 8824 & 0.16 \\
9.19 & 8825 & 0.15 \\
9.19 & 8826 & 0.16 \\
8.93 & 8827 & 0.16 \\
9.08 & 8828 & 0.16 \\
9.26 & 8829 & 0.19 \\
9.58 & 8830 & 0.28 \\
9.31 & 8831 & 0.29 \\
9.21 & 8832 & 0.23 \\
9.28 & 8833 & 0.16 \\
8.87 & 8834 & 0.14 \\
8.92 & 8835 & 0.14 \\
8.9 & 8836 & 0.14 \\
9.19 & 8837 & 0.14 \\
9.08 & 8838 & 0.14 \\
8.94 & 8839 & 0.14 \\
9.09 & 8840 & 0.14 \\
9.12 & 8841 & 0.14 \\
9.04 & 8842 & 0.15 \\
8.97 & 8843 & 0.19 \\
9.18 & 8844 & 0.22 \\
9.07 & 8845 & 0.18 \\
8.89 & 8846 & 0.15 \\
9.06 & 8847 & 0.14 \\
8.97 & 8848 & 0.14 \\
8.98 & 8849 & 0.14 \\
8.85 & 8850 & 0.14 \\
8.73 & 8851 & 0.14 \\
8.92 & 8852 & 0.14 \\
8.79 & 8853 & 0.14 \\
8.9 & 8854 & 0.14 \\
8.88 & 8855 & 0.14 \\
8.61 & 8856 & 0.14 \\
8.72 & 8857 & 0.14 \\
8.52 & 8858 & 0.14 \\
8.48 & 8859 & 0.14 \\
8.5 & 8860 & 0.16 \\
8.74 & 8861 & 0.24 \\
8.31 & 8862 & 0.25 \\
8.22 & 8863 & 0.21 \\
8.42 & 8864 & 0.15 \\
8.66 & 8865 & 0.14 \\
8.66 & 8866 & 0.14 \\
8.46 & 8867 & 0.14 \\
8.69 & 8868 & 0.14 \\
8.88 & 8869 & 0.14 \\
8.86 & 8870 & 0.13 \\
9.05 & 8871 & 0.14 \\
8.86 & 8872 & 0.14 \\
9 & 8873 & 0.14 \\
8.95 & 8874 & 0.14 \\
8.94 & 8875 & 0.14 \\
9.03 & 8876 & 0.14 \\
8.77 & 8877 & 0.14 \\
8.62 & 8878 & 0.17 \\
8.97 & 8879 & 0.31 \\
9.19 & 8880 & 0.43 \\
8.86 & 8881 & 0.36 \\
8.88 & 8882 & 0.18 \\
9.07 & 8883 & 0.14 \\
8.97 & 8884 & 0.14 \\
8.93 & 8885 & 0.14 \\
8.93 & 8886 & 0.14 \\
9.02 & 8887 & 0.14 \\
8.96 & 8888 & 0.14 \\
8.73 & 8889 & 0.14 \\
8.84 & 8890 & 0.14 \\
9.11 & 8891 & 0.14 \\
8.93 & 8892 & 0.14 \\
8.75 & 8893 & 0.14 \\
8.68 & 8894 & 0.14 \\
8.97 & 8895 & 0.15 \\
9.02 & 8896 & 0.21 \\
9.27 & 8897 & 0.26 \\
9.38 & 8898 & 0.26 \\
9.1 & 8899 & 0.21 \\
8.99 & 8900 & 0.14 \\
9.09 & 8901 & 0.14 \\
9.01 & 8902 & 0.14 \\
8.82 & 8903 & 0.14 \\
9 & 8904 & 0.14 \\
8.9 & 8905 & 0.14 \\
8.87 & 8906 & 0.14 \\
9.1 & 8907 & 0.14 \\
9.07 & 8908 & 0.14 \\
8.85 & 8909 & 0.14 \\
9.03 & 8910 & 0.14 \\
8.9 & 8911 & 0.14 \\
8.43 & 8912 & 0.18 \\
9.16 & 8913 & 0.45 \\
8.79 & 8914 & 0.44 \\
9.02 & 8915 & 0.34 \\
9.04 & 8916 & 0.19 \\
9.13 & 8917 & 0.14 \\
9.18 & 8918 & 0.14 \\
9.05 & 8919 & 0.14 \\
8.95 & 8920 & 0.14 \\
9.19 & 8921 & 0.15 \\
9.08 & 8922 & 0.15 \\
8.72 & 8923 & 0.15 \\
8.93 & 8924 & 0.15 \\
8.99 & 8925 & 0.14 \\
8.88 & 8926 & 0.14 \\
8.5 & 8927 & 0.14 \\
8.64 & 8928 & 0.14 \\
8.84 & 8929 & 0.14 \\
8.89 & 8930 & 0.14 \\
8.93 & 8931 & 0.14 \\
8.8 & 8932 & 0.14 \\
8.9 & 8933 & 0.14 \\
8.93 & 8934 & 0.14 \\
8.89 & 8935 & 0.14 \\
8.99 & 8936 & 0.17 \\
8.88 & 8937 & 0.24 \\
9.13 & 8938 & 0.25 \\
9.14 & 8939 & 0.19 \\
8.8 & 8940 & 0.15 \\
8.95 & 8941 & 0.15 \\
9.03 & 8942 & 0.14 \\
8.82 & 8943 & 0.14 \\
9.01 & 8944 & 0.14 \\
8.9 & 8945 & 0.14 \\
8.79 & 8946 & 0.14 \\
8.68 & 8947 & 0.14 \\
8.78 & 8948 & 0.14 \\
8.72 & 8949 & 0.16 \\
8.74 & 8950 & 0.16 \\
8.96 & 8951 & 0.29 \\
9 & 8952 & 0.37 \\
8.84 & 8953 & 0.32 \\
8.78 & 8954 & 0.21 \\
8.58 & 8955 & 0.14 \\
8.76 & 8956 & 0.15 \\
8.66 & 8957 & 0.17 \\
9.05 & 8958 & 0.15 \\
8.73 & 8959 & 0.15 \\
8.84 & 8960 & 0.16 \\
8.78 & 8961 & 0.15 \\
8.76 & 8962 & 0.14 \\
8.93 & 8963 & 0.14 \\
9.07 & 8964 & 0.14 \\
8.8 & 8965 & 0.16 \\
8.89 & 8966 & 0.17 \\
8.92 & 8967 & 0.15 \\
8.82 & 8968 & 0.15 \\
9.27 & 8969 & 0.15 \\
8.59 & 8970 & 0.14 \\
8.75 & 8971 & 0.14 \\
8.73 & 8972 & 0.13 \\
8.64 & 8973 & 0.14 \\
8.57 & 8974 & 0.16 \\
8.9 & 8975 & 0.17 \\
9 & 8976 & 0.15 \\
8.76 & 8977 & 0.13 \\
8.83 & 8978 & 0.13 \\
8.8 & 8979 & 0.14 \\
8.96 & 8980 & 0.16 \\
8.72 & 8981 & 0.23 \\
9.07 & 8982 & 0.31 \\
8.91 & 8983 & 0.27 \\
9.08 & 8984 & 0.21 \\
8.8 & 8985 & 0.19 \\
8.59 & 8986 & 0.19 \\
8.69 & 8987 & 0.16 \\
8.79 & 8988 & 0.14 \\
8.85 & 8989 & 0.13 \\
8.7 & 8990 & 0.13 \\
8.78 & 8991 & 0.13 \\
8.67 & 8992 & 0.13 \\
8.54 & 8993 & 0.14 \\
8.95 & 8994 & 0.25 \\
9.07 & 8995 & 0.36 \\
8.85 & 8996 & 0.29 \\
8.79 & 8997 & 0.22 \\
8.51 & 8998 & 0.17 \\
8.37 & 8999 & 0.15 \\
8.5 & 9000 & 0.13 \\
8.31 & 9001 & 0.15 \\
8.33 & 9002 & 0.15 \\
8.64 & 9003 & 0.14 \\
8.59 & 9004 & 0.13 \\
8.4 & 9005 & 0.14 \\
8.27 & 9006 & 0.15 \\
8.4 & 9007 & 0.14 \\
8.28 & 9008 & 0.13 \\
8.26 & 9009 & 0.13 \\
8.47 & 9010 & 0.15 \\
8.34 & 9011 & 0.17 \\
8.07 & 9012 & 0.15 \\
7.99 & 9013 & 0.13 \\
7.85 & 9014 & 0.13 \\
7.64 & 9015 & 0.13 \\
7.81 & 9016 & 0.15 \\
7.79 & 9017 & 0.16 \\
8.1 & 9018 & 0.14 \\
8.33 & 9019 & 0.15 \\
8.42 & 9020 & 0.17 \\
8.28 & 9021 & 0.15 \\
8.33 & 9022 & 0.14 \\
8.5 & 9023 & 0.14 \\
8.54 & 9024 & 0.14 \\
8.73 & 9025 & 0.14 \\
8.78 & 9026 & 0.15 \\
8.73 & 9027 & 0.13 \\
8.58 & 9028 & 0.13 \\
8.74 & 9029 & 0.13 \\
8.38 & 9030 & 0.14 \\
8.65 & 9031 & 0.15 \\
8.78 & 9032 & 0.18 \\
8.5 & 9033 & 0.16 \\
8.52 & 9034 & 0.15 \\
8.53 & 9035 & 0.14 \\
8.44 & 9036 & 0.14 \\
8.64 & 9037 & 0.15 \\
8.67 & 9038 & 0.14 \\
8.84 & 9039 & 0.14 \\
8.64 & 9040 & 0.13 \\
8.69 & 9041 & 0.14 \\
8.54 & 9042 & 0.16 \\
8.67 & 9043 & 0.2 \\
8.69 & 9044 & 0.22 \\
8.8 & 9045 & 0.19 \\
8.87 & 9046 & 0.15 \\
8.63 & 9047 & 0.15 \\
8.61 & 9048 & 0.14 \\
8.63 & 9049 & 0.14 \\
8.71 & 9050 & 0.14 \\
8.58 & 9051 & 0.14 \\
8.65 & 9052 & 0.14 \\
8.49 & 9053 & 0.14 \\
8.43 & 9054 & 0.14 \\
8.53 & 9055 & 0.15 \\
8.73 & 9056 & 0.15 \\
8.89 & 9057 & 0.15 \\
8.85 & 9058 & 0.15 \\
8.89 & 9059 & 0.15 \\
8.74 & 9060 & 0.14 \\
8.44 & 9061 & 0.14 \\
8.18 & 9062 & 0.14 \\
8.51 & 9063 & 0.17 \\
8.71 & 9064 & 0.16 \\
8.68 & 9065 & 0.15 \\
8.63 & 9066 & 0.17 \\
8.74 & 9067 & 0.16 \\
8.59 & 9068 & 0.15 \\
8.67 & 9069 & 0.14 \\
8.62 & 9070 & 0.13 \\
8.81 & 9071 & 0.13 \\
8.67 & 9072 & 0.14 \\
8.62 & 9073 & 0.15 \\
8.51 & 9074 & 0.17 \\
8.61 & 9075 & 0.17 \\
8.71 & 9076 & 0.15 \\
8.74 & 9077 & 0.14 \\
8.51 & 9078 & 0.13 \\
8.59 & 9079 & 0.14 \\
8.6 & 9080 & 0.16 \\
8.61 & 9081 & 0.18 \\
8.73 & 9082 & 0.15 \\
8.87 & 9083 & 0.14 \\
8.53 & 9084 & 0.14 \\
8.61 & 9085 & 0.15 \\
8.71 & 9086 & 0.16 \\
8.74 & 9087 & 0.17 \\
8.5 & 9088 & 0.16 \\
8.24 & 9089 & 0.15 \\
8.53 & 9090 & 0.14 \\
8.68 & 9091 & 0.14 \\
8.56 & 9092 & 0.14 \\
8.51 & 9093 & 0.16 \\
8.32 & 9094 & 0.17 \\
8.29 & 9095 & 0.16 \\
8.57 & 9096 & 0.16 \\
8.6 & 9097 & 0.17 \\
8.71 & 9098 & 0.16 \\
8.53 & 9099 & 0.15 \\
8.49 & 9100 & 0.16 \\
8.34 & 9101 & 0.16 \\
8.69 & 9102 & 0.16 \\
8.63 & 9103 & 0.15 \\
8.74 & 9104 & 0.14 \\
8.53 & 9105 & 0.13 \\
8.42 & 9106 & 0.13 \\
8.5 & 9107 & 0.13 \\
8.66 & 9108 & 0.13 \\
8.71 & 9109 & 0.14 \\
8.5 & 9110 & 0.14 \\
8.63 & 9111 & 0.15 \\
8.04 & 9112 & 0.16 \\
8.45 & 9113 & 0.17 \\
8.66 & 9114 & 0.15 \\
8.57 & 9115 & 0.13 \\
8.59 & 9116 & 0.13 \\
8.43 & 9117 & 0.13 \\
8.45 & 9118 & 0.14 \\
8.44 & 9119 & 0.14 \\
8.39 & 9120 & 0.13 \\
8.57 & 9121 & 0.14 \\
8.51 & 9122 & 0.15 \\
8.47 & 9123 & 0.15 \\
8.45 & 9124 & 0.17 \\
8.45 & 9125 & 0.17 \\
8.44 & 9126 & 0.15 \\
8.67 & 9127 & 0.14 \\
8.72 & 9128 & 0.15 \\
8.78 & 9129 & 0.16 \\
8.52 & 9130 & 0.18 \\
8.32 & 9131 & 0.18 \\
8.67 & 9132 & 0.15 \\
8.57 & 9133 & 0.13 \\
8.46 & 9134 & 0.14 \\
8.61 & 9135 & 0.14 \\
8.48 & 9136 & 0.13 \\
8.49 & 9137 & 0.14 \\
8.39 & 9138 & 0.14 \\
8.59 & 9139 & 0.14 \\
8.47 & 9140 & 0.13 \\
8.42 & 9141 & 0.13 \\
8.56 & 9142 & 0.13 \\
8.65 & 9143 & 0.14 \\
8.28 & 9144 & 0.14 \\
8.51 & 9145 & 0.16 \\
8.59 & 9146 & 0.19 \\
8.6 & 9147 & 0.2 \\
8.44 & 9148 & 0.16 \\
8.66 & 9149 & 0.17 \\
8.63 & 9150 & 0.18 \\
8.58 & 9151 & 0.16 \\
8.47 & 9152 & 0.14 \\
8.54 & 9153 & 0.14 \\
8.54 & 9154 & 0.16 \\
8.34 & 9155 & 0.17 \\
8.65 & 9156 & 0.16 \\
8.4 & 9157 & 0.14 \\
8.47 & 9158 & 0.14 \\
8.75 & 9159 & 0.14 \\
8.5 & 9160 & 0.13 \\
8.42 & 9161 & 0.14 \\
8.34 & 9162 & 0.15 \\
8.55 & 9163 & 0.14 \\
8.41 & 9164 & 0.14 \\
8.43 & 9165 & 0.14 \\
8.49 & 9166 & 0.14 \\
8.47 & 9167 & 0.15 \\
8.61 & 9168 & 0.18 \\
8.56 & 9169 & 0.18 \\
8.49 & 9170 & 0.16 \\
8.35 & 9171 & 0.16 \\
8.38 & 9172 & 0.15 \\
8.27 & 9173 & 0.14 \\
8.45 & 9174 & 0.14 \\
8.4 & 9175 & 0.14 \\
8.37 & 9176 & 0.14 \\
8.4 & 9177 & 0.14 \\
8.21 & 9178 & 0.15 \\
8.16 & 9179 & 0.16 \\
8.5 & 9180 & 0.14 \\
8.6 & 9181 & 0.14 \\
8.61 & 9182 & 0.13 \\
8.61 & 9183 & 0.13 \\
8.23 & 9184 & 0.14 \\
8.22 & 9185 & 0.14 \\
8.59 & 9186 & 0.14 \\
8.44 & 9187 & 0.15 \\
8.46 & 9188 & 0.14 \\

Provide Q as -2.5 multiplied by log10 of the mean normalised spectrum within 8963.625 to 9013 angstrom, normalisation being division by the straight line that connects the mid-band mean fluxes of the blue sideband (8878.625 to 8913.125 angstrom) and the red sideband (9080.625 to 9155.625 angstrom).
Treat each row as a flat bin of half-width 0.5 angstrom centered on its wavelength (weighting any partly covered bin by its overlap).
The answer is 0.01 mag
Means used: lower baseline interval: 8.96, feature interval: 8.68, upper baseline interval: 8.54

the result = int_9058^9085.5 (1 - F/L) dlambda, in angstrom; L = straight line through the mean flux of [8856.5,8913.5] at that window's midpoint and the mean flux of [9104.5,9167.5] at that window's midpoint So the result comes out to -0.1 angstrom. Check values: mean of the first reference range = 8.86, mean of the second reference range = 8.51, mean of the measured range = 8.64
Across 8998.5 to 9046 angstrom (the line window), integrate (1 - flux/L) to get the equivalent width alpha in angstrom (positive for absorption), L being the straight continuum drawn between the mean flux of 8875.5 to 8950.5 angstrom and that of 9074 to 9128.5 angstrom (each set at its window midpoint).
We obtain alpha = 1.5 angstrom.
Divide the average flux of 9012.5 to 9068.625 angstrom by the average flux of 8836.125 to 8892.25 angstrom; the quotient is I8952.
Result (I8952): 0.96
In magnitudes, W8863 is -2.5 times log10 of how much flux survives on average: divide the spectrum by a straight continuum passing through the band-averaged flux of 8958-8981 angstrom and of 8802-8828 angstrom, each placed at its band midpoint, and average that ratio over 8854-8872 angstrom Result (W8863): 0.044 mag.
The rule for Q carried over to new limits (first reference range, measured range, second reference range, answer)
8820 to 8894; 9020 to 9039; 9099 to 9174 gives 0.01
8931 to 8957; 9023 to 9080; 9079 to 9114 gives 0.00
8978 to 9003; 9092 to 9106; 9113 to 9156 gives 0.01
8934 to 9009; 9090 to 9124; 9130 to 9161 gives 0.01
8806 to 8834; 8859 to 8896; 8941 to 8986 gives 0.02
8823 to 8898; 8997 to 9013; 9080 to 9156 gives 0.04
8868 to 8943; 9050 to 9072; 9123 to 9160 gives 0.00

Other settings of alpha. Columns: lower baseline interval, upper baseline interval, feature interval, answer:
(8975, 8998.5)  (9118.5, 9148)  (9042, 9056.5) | 0.1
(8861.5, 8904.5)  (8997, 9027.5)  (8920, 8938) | -0.4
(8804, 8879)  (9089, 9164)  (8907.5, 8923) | -0.3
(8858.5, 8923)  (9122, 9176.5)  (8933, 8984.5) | -0.4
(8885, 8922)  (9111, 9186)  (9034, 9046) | 0.1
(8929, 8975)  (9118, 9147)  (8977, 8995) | 0.0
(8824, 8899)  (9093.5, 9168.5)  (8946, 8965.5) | -0.1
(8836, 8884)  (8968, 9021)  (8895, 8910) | -0.5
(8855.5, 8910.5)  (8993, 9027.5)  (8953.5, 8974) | -0.6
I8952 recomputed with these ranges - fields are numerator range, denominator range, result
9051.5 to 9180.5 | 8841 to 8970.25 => 0.96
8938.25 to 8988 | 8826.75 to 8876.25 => 0.99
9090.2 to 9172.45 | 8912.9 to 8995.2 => 0.96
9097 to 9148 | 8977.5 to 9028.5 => 1.00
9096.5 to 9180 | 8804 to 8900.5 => 0.95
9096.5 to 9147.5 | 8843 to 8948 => 0.96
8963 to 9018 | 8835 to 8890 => 0.97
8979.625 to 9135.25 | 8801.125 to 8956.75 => 0.96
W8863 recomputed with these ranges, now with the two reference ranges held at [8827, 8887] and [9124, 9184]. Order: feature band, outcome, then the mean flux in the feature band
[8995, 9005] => 0.02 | 8.56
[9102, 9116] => 0.00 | 8.55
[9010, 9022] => 0.08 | 8.09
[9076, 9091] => 0.00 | 8.61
